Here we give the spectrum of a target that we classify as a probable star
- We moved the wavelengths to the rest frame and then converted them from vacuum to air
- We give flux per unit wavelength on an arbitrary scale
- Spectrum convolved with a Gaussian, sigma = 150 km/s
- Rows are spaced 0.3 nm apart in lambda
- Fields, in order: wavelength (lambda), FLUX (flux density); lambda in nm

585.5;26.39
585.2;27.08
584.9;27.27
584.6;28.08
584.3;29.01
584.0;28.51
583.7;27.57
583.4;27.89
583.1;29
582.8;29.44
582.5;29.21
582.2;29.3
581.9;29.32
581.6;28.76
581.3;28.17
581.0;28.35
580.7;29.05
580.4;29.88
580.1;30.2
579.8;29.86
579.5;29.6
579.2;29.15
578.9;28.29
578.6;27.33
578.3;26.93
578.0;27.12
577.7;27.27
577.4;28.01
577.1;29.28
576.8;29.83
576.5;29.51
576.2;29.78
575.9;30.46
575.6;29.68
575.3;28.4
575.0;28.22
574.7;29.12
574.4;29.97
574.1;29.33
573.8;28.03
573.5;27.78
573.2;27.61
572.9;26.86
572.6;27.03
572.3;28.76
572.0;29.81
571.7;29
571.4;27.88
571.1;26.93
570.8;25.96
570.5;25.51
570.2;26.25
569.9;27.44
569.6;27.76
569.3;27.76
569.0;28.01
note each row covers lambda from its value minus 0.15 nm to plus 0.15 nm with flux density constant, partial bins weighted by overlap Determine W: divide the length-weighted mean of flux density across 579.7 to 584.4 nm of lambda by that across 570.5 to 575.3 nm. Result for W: 1.0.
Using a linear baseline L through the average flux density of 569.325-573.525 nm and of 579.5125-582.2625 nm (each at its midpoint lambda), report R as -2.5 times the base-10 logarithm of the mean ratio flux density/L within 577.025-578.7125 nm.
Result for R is 0.04 mag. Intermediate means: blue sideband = 27.5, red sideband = 29.2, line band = 27.6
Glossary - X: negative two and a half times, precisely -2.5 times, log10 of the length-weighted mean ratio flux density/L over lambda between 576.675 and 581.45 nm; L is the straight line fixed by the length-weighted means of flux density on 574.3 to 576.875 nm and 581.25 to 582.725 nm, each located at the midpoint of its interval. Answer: 0.02 mag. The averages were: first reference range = 29.4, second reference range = 29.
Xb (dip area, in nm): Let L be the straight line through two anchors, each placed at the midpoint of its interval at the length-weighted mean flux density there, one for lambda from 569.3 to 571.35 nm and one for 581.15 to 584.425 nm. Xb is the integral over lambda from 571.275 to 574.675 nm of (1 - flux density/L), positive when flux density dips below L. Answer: -0.15 nm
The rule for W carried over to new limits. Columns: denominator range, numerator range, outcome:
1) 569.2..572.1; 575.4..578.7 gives 1.05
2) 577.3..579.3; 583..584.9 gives 1.02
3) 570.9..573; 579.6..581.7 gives 1.04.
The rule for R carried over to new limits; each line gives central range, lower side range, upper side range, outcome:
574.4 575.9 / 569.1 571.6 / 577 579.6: -0.06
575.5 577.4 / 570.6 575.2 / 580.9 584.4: -0.05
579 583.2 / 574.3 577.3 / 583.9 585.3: -0.03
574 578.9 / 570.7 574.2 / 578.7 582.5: -0.01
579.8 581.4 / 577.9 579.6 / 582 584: -0.03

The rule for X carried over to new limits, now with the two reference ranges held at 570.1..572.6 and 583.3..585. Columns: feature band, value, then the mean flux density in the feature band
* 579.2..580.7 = -0.07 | 29.7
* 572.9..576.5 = -0.05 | 28.9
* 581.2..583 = -0.04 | 29.1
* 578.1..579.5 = -0.01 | 28.1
